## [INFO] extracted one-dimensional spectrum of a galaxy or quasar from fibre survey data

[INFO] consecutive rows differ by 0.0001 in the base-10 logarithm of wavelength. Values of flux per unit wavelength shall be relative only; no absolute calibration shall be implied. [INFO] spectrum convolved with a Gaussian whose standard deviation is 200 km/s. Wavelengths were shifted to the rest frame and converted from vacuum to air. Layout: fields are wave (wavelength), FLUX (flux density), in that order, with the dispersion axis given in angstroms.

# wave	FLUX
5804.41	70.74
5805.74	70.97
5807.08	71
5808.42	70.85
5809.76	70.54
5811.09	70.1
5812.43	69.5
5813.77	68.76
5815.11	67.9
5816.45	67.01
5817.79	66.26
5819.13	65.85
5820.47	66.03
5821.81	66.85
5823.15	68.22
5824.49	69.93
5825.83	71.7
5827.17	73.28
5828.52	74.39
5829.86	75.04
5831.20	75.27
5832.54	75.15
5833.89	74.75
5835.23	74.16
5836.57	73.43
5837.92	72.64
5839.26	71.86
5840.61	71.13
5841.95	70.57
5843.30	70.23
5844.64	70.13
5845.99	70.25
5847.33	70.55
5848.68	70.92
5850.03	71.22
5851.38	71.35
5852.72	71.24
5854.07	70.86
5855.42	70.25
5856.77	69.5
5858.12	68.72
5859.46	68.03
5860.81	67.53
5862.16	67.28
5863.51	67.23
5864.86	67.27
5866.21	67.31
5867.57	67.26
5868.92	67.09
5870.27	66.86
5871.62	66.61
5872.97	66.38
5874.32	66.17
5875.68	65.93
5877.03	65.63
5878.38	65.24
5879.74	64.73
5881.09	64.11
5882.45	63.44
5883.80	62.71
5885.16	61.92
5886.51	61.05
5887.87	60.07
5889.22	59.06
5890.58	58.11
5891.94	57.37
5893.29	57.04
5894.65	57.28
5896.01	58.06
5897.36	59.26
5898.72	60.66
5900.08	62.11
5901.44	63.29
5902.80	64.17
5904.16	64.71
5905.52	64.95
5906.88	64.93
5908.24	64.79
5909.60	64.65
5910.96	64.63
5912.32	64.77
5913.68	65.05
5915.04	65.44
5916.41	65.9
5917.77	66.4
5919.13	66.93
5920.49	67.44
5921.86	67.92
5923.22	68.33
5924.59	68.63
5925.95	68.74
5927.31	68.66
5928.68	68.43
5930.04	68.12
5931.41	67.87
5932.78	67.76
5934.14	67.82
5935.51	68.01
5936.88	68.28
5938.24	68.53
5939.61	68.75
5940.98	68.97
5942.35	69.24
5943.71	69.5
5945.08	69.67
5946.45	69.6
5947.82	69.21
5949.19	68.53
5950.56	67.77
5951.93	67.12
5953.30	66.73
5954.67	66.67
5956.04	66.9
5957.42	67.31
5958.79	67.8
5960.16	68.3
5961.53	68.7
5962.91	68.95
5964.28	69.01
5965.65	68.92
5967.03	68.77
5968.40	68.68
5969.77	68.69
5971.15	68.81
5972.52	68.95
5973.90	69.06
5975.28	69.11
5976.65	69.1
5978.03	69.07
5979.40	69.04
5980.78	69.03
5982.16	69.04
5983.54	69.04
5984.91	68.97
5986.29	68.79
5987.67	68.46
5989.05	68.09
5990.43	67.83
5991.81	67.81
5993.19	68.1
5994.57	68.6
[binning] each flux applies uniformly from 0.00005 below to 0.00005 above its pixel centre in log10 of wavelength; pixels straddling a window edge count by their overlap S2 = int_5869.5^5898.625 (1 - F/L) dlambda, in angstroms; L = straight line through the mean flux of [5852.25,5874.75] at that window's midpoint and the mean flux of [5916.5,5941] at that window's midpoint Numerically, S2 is 2.5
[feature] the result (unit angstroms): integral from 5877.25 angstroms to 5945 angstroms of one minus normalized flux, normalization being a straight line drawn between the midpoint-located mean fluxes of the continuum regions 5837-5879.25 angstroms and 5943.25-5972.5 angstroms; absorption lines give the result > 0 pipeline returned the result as 3.7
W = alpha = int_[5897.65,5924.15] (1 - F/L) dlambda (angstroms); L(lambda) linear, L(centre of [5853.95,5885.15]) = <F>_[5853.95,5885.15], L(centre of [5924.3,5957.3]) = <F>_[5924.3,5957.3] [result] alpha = 1.0 angstroms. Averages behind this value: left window 66.6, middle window 65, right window 68.3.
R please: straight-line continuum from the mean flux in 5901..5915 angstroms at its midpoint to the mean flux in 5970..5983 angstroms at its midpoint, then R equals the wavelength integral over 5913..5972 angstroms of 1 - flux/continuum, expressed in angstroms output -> -1.1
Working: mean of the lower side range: 64.7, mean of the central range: 68.1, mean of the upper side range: 69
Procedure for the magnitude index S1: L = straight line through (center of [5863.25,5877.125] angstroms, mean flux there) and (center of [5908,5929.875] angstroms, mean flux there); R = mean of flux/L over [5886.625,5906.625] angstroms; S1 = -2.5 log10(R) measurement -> 0.11 mag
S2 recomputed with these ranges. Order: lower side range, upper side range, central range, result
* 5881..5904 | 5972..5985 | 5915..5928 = -0.8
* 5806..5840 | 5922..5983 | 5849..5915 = 4.7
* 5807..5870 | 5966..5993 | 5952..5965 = 0.2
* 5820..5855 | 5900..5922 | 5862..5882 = 0.7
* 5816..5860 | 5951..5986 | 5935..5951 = 0.0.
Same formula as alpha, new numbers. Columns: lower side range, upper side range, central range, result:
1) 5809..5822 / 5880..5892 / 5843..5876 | -2.55 angstroms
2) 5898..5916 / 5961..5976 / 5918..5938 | -0.69 angstroms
